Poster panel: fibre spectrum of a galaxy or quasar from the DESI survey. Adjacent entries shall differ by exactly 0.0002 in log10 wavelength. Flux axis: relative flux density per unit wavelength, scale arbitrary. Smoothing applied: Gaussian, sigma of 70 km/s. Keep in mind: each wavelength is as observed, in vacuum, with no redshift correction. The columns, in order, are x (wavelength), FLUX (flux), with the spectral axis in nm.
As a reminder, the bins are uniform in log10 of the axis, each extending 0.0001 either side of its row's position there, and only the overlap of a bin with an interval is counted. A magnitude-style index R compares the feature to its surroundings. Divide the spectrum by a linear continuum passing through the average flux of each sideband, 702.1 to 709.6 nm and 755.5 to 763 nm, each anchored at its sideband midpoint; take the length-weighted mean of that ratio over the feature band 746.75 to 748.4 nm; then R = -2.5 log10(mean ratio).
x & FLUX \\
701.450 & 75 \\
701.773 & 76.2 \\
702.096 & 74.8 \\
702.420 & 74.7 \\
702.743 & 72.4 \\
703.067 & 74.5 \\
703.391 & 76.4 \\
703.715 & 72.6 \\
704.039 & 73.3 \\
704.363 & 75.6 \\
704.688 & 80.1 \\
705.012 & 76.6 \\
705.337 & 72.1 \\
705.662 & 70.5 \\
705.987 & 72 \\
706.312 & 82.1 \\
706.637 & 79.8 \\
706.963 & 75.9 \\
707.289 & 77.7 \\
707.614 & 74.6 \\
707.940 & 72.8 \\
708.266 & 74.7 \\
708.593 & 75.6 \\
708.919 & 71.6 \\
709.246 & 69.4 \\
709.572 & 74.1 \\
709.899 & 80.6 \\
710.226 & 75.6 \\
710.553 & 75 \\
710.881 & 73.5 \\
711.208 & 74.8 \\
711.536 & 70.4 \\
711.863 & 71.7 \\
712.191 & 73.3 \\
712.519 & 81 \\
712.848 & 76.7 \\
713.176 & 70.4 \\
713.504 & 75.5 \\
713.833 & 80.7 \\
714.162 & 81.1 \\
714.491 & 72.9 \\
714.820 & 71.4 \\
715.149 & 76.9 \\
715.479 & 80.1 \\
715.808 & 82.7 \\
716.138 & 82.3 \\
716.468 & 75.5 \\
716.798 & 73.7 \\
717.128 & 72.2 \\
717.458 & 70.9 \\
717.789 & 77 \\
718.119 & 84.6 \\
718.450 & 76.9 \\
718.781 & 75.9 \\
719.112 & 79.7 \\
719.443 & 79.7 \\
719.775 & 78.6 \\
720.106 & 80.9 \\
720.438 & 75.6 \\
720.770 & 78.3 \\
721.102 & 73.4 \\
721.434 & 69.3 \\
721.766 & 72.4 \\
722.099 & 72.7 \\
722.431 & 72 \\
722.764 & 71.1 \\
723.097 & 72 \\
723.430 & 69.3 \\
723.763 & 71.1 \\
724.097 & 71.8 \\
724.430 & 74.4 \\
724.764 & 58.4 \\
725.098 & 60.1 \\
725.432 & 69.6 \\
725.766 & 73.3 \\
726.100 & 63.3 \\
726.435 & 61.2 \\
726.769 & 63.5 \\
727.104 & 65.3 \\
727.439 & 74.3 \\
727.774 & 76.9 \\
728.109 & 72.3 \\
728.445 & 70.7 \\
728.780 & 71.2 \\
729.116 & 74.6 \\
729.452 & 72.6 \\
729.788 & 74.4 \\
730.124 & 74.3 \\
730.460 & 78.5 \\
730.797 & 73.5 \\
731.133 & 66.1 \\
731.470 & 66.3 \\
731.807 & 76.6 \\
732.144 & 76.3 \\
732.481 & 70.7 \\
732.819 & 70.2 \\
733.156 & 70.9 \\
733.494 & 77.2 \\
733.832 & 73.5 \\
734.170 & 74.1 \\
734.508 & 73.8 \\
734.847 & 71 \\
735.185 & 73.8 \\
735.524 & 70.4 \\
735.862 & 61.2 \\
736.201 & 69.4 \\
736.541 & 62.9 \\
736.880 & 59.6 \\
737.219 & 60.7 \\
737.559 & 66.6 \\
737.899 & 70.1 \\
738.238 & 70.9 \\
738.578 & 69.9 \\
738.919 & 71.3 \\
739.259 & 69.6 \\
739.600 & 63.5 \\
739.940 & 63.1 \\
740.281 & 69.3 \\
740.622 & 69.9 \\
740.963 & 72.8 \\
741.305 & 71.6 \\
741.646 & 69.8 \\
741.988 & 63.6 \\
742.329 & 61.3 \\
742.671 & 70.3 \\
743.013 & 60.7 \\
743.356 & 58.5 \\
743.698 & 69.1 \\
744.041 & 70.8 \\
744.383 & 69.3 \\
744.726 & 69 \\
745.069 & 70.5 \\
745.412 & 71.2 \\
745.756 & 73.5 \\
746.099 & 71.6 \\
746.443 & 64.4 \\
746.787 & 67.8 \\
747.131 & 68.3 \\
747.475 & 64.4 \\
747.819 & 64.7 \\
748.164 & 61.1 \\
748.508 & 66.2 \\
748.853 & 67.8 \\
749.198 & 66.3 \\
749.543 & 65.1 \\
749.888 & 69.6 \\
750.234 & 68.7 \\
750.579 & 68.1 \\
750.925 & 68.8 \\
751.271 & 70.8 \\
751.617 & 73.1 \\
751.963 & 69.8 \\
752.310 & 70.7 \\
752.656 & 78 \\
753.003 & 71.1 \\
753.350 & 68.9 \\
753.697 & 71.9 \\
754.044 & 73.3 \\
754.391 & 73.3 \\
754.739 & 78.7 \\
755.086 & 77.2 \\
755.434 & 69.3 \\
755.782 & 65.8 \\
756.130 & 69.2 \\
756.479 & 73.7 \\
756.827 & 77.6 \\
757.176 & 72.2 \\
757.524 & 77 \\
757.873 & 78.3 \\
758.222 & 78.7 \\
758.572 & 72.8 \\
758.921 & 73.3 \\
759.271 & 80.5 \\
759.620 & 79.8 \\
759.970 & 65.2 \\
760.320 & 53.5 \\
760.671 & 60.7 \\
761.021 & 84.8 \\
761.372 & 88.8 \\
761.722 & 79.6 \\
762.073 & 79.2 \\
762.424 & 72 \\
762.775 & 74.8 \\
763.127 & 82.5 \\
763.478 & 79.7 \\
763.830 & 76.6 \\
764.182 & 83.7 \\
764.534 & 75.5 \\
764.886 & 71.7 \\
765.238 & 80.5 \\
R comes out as 0.143 mag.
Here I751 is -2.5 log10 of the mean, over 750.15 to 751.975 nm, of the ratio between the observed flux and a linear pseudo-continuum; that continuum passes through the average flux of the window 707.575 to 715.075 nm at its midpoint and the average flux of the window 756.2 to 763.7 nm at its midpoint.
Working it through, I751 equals 0.08 mag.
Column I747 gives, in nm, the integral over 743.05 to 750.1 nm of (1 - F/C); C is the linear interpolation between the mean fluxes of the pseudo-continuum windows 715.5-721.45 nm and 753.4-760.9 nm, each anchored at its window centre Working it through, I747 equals 0.620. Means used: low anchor 77.3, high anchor 72.5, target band 67.3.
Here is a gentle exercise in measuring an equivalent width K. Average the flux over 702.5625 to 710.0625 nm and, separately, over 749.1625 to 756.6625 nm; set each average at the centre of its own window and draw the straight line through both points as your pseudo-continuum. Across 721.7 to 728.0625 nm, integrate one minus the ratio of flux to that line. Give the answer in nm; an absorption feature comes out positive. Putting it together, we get 0.38 nm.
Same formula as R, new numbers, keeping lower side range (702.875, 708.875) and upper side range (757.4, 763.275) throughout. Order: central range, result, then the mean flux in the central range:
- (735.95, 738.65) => 0.144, 66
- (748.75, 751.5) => 0.107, 68.3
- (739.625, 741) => 0.113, 67.9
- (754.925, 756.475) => 0.070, 70.6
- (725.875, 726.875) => 0.189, 63.3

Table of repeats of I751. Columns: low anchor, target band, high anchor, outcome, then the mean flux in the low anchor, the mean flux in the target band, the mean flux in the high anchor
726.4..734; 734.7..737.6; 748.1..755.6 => 0.09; 72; 66.1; 70.5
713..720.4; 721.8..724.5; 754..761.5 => 0.07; 77.2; 71.7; 73.7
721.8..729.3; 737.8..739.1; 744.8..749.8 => -0.04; 69.6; 70.6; 67.4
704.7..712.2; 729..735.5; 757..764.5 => 0.03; 74.7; 73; 75.9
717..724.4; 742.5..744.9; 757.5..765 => 0.13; 74.8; 66.8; 75.9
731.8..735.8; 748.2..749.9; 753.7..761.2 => 0.10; 72.8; 66.3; 73.1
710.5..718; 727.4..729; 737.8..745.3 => -0.02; 75.7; 73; 68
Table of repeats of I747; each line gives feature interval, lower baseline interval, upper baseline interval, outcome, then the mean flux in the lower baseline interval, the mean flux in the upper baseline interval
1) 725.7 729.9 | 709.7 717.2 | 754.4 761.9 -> 0.29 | 76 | 74.1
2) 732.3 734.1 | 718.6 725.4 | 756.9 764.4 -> 0.03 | 72.8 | 75.9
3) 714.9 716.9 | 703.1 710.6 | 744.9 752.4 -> -0.13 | 75.2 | 68.3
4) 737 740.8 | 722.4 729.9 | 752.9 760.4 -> 0.18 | 69.6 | 73.1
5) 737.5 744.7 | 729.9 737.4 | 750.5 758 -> 0.35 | 70.5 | 72.6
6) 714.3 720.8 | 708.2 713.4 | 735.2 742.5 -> -0.42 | 74.3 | 67.2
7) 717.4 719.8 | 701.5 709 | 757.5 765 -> -0.09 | 75.1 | 75.9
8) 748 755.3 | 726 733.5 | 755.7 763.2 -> 0.33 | 71.3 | 74.5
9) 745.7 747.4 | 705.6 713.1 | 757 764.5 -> 0.16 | 74.9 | 75.9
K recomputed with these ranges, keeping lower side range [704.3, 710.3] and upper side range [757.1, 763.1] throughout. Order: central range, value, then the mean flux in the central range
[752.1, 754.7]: 0.08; 72.7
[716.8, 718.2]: 0.00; 75.4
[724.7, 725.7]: 0.15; 64.2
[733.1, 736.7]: 0.21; 70.7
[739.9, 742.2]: 0.19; 68.8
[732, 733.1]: 0.04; 72.2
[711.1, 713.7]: 0.03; 74.3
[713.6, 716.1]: -0.09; 78.1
